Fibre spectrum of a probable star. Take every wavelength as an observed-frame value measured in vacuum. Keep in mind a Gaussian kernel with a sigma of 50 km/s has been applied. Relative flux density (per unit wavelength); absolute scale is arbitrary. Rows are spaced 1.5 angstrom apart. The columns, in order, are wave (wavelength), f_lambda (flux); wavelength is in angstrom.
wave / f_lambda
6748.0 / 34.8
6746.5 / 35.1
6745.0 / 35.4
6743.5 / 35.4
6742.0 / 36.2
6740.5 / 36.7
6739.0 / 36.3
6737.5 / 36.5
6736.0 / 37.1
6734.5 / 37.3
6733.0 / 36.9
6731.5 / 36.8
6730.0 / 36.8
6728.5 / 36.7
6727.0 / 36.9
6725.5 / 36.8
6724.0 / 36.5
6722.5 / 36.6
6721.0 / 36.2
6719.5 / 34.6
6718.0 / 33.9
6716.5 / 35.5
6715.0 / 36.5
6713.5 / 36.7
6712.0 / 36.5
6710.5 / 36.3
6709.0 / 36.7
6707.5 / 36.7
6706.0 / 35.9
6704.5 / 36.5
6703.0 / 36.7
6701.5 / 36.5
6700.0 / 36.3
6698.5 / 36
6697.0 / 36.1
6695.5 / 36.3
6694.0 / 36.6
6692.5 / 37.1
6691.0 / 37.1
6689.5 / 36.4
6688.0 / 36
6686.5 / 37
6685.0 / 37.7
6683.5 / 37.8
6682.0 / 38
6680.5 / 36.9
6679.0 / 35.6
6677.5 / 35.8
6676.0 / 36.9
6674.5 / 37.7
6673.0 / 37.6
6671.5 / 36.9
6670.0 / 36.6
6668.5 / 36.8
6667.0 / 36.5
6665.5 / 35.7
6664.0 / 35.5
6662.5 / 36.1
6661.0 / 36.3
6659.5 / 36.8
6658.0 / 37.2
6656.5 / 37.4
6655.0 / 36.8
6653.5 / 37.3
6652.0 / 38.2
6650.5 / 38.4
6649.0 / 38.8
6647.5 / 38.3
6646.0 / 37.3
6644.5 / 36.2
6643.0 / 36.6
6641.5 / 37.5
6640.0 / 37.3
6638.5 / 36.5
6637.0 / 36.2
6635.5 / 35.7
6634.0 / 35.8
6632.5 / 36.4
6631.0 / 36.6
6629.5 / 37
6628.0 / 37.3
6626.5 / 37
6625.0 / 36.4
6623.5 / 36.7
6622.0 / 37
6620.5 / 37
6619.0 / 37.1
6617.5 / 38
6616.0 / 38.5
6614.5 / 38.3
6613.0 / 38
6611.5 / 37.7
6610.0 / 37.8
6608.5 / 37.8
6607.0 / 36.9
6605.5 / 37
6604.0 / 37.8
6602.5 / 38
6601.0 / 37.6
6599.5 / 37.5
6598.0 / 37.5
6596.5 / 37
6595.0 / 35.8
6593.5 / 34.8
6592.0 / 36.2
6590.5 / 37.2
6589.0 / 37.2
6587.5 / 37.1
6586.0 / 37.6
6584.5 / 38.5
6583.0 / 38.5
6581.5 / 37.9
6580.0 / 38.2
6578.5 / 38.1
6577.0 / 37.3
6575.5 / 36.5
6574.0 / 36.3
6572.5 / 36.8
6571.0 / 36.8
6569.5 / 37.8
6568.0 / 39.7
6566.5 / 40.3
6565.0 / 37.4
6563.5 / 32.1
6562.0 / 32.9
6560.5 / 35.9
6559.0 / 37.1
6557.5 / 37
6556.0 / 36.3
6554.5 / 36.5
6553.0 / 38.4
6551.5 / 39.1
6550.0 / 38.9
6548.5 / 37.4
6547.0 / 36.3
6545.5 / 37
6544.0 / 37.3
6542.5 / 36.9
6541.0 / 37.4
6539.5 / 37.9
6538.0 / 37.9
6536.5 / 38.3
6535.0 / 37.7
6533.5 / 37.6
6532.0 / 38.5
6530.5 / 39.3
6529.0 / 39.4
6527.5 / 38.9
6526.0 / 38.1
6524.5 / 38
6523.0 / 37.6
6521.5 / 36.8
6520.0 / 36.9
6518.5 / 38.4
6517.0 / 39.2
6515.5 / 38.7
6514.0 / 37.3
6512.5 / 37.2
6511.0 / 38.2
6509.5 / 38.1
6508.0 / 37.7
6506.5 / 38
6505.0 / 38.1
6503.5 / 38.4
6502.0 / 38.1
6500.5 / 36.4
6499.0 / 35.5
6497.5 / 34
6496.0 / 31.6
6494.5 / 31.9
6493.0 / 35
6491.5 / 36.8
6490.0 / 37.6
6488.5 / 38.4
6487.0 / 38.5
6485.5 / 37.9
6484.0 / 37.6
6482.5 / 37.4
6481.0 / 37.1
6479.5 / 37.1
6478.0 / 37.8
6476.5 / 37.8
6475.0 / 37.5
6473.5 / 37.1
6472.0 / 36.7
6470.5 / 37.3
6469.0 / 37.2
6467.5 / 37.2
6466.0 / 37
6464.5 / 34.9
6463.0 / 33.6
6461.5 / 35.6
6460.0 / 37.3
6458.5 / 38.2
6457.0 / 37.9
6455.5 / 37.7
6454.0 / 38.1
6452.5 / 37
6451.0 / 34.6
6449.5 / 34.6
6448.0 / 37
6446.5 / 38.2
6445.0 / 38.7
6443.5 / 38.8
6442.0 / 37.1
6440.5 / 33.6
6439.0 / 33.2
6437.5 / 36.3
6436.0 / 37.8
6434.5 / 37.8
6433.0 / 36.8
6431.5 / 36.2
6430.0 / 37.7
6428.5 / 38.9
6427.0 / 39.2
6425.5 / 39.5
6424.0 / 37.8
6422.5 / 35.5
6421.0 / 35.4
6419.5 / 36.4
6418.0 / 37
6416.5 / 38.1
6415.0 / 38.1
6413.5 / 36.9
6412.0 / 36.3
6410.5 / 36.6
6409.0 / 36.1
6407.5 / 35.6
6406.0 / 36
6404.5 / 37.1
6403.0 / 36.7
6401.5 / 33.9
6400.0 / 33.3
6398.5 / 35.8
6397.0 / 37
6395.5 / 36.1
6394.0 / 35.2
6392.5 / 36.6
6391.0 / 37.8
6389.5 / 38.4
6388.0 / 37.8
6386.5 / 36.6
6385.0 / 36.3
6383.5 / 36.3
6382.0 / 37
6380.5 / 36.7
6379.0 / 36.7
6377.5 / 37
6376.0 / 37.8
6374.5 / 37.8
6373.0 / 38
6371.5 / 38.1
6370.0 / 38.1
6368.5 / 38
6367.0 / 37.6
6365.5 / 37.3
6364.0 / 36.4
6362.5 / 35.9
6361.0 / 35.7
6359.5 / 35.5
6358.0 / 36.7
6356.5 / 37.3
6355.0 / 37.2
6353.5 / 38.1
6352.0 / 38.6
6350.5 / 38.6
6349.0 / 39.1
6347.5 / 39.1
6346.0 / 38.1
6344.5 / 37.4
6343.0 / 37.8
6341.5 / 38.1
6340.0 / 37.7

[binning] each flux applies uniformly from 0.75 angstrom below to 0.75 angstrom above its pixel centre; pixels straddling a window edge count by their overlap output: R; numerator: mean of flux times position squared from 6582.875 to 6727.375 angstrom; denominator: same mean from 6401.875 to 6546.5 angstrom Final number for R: 1.05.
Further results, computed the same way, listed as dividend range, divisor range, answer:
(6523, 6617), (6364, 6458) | 1.07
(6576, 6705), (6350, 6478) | 1.08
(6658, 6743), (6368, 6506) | 1.08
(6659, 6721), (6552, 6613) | 1.01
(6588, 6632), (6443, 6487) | 1.05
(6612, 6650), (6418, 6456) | 1.07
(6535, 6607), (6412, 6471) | 1.05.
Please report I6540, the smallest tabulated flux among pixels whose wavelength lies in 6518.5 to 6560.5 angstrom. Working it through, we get 35.9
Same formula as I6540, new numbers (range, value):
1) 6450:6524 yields 31.6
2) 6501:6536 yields 36.8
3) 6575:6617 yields 34.8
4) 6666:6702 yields 35.6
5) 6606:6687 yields 35.5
